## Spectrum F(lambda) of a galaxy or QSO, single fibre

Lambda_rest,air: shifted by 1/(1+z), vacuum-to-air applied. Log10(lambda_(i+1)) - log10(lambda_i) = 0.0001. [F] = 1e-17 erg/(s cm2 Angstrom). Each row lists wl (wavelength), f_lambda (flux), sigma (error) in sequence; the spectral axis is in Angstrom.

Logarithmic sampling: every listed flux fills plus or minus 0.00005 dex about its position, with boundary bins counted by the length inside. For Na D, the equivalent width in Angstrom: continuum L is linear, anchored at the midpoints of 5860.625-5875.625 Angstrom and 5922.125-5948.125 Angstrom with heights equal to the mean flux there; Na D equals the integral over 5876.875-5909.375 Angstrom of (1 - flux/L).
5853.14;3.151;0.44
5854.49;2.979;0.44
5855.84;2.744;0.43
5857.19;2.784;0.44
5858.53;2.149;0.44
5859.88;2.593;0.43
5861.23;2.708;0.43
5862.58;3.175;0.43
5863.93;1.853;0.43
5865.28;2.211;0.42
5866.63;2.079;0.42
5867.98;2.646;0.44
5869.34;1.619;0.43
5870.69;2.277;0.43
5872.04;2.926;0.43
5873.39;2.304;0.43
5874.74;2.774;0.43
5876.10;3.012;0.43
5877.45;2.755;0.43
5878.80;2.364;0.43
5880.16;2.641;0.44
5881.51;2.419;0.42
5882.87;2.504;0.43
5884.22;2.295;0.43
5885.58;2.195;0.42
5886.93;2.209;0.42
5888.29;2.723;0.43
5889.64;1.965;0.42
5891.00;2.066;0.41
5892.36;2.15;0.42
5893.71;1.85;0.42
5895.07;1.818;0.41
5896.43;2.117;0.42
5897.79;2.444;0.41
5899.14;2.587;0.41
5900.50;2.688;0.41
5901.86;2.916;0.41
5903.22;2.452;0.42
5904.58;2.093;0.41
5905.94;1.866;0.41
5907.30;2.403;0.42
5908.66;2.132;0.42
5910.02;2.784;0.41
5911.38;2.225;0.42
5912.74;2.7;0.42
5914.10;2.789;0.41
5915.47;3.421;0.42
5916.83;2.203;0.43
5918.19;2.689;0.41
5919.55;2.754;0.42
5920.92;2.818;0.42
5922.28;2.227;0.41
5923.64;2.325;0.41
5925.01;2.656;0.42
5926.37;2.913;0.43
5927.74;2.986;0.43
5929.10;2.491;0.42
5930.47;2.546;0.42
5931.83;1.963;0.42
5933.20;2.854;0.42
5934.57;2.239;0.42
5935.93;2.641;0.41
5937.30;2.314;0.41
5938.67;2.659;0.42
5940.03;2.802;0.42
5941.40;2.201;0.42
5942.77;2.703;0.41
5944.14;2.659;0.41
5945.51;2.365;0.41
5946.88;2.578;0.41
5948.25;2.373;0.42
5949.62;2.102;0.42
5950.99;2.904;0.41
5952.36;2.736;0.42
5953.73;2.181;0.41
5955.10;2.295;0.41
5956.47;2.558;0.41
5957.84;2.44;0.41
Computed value 1.9 Angstrom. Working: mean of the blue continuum 2.42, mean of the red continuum 2.54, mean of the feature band 2.32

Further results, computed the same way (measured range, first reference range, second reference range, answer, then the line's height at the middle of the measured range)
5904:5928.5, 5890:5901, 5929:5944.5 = -2.1 Angstrom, 2.35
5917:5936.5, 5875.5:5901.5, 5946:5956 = -1.2 Angstrom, 2.42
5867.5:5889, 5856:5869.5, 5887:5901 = -1.4 Angstrom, 2.33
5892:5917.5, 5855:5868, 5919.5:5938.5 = 1.2 Angstrom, 2.53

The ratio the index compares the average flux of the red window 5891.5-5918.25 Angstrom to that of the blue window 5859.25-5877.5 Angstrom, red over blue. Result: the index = 0.97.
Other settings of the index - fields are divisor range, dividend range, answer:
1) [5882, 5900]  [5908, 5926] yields 1.17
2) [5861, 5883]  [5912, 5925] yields 1.07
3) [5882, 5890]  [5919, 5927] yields 1.12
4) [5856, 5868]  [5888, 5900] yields 0.88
